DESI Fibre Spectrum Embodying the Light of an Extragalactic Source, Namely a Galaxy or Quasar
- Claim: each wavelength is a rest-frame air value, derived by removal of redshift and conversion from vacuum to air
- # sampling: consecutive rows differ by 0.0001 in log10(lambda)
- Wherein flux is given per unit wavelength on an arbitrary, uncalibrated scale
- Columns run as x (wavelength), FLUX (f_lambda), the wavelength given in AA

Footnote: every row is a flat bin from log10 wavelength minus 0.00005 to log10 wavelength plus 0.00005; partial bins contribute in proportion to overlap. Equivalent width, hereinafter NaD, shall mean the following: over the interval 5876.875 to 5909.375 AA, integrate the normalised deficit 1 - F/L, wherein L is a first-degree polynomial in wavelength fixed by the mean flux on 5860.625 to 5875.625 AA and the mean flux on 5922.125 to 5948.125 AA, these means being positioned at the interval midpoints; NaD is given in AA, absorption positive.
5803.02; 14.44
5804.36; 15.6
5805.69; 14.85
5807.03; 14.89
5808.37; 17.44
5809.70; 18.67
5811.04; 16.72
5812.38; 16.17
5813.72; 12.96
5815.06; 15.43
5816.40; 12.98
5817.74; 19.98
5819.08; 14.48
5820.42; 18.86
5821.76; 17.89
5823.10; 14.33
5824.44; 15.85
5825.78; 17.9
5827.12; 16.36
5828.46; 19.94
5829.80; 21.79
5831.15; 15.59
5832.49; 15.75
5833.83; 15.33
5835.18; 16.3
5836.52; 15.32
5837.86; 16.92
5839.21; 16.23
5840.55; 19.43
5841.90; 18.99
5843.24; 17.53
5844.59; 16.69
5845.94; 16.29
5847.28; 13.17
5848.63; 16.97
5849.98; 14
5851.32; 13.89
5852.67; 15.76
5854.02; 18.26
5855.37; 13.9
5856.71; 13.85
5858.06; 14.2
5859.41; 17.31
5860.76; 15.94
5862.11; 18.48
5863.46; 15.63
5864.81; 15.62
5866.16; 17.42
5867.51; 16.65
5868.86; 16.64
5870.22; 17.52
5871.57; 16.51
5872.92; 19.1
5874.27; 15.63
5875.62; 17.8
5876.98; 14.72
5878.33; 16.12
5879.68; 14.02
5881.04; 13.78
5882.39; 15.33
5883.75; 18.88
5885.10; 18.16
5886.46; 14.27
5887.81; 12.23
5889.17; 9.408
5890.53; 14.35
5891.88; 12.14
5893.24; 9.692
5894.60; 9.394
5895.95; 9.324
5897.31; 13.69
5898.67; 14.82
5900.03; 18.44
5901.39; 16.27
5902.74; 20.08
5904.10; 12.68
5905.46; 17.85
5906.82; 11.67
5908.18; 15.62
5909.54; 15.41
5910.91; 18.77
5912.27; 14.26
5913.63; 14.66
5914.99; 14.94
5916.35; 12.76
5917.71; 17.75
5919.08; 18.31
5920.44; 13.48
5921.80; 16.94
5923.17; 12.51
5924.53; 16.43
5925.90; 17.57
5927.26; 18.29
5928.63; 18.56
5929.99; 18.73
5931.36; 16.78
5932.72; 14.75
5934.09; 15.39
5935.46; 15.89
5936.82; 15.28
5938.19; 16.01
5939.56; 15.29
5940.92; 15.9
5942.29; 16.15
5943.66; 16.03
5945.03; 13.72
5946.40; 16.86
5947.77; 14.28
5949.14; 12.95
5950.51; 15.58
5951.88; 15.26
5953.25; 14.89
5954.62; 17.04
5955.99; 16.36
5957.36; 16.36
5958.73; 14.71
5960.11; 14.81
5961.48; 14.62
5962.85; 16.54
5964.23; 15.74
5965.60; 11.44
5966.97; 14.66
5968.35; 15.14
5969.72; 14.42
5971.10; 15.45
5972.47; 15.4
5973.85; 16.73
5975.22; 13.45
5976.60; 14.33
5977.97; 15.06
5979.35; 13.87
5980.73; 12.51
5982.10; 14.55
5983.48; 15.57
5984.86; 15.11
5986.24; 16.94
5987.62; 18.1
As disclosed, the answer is 4.5 AA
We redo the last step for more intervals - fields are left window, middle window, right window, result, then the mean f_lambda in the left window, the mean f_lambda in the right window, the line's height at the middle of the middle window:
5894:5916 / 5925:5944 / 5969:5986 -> -2.1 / 14.9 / 14.8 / 14.8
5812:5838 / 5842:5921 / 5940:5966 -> 3.1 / 16.5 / 15.3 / 16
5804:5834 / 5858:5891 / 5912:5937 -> 0.8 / 16.5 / 16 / 16.3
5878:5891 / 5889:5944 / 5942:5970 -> -1.4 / 14.6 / 15.1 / 14.8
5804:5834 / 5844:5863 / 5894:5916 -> 0.3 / 16.5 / 14.9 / 15.9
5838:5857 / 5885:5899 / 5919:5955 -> 3.3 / 16.1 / 15.8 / 16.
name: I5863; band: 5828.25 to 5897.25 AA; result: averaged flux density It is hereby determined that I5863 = 15.6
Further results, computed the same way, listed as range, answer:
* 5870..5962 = 15.3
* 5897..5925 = 15.6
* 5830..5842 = 16.7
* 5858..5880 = 16.5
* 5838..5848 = 16.9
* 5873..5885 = 16.1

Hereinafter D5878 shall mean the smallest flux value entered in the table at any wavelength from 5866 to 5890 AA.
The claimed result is 9.408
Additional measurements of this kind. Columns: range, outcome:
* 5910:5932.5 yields 12.51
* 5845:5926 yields 9.324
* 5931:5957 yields 12.95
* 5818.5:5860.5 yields 13.17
